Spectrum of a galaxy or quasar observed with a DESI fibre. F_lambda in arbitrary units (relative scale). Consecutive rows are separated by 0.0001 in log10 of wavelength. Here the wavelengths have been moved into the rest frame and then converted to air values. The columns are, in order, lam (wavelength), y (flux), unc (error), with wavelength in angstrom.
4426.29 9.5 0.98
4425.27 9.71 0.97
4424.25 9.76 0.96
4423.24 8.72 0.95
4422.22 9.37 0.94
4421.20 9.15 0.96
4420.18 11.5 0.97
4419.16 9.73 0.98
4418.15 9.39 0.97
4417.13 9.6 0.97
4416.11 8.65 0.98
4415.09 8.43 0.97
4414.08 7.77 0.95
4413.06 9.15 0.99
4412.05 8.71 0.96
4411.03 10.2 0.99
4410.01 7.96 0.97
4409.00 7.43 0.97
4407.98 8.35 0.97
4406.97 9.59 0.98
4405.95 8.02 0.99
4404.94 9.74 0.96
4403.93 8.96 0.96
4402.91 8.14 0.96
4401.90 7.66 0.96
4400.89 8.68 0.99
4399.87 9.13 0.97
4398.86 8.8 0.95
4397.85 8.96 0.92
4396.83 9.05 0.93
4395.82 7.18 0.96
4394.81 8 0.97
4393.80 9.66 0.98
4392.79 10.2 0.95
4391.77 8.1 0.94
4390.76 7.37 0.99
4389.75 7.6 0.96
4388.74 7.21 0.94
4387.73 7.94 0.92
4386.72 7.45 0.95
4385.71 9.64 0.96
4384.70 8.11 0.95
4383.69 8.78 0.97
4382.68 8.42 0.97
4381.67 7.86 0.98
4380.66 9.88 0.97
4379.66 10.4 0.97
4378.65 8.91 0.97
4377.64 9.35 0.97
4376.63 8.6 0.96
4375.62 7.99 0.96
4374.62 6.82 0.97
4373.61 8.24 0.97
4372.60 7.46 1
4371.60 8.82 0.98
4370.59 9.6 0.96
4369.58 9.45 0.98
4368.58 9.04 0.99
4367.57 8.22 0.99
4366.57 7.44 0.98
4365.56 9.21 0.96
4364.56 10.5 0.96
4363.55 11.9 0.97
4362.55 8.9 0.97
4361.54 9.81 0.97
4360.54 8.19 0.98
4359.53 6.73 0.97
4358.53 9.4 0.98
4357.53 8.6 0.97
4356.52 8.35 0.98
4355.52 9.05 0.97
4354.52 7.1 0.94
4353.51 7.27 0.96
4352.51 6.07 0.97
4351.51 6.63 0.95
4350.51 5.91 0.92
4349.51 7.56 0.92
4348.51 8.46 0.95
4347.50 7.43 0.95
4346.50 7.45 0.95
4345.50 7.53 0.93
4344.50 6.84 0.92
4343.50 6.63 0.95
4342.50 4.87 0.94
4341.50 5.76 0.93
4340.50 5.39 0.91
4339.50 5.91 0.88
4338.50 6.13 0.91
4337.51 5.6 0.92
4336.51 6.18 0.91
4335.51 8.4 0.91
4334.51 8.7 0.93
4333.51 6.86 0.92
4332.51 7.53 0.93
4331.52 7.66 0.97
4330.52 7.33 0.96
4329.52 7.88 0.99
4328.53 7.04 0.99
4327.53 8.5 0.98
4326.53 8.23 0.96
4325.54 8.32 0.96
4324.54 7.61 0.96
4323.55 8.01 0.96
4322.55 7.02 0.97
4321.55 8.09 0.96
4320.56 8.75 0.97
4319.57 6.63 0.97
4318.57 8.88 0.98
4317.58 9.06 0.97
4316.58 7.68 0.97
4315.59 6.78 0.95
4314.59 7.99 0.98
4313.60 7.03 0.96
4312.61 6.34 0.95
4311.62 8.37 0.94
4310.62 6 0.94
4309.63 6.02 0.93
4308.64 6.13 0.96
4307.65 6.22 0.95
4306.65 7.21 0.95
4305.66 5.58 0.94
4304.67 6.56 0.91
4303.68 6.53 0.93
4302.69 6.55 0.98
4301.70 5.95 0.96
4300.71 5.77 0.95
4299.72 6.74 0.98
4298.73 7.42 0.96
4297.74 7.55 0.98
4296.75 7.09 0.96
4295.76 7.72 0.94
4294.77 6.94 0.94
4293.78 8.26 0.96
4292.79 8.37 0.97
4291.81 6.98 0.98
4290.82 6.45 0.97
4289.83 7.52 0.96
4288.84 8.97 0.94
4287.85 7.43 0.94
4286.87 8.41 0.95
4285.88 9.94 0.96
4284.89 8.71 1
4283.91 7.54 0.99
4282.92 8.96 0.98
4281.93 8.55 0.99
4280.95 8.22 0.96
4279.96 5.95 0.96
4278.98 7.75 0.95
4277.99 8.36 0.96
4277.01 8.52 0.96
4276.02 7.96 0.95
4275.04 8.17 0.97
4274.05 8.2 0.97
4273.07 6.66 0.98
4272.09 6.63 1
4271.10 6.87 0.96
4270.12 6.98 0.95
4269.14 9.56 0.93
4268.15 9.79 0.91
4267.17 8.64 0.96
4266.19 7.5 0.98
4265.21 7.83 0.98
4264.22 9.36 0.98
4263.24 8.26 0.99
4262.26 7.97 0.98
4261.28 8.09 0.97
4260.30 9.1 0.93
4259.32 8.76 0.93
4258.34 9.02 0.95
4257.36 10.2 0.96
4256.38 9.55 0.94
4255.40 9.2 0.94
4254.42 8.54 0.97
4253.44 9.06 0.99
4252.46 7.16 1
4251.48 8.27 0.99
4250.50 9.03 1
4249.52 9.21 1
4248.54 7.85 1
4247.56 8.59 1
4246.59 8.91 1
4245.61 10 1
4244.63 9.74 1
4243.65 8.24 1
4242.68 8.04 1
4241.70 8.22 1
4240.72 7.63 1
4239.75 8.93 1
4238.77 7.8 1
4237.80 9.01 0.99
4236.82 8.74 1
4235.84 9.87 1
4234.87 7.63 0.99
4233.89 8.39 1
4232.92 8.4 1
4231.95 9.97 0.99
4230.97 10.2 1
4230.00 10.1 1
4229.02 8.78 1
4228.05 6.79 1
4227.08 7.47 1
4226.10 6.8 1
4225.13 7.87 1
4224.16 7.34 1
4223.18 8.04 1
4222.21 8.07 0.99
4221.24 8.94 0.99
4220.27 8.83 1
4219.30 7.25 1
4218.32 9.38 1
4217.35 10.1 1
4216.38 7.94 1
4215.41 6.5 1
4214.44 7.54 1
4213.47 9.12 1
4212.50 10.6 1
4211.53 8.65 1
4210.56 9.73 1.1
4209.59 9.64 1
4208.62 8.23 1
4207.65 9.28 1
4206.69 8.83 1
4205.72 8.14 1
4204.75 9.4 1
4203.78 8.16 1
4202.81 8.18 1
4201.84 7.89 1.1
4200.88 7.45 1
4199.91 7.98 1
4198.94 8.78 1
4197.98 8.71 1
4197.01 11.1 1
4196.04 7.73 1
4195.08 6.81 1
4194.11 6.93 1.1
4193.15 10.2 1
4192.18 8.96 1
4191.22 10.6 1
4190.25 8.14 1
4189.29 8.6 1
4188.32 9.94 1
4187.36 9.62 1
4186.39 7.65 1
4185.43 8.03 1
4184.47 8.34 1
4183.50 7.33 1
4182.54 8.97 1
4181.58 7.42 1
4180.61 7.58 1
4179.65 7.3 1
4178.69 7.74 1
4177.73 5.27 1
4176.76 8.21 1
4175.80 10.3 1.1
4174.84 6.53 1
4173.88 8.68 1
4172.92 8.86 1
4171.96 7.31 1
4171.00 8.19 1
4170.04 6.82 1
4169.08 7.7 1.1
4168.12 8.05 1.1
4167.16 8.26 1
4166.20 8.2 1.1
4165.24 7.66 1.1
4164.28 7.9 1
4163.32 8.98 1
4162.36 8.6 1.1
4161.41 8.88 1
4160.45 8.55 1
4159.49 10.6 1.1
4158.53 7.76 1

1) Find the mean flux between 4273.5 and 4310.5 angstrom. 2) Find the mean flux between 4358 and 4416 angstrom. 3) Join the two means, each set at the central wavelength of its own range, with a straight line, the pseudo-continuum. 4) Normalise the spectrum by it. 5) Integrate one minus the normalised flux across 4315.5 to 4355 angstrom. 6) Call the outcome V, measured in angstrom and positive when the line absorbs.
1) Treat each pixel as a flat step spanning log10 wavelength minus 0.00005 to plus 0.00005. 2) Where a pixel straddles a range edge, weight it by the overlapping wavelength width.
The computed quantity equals 3.6 angstrom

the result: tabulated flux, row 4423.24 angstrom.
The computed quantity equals 8.72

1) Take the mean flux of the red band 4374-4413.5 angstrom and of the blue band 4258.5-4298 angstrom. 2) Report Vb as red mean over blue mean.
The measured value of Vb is 1.1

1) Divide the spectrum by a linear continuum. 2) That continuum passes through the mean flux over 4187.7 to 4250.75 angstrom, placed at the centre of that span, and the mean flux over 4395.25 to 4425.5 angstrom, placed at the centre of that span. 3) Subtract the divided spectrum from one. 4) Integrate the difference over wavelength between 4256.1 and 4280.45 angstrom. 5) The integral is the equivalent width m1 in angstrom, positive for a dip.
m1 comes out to 1.3 angstrom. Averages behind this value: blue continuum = 8.62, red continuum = 8.91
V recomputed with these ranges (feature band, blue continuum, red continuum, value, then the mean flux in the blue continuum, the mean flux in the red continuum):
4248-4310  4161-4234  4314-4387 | 2.3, 8.38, 7.93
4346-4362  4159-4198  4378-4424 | 1.7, 8.32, 8.75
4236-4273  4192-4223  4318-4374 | -1.0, 8.59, 7.77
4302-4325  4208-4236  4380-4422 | 3.9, 8.55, 8.7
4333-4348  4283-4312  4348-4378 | 2.5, 7.22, 8.35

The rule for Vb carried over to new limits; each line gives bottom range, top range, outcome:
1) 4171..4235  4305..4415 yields 0.95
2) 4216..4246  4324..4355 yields 0.83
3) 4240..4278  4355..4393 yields 1.02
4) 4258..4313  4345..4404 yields 1.10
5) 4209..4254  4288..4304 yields 0.84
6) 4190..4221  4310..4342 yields 0.85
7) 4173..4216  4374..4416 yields 1.01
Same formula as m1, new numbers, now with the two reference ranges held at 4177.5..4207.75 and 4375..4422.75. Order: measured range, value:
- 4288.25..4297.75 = 1.1 angstrom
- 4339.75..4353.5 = 3.1 angstrom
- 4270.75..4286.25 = 1.1 angstrom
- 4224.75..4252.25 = -0.4 angstrom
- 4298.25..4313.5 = 3.7 angstrom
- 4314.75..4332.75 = 1.6 angstrom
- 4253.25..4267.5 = -0.4 angstrom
